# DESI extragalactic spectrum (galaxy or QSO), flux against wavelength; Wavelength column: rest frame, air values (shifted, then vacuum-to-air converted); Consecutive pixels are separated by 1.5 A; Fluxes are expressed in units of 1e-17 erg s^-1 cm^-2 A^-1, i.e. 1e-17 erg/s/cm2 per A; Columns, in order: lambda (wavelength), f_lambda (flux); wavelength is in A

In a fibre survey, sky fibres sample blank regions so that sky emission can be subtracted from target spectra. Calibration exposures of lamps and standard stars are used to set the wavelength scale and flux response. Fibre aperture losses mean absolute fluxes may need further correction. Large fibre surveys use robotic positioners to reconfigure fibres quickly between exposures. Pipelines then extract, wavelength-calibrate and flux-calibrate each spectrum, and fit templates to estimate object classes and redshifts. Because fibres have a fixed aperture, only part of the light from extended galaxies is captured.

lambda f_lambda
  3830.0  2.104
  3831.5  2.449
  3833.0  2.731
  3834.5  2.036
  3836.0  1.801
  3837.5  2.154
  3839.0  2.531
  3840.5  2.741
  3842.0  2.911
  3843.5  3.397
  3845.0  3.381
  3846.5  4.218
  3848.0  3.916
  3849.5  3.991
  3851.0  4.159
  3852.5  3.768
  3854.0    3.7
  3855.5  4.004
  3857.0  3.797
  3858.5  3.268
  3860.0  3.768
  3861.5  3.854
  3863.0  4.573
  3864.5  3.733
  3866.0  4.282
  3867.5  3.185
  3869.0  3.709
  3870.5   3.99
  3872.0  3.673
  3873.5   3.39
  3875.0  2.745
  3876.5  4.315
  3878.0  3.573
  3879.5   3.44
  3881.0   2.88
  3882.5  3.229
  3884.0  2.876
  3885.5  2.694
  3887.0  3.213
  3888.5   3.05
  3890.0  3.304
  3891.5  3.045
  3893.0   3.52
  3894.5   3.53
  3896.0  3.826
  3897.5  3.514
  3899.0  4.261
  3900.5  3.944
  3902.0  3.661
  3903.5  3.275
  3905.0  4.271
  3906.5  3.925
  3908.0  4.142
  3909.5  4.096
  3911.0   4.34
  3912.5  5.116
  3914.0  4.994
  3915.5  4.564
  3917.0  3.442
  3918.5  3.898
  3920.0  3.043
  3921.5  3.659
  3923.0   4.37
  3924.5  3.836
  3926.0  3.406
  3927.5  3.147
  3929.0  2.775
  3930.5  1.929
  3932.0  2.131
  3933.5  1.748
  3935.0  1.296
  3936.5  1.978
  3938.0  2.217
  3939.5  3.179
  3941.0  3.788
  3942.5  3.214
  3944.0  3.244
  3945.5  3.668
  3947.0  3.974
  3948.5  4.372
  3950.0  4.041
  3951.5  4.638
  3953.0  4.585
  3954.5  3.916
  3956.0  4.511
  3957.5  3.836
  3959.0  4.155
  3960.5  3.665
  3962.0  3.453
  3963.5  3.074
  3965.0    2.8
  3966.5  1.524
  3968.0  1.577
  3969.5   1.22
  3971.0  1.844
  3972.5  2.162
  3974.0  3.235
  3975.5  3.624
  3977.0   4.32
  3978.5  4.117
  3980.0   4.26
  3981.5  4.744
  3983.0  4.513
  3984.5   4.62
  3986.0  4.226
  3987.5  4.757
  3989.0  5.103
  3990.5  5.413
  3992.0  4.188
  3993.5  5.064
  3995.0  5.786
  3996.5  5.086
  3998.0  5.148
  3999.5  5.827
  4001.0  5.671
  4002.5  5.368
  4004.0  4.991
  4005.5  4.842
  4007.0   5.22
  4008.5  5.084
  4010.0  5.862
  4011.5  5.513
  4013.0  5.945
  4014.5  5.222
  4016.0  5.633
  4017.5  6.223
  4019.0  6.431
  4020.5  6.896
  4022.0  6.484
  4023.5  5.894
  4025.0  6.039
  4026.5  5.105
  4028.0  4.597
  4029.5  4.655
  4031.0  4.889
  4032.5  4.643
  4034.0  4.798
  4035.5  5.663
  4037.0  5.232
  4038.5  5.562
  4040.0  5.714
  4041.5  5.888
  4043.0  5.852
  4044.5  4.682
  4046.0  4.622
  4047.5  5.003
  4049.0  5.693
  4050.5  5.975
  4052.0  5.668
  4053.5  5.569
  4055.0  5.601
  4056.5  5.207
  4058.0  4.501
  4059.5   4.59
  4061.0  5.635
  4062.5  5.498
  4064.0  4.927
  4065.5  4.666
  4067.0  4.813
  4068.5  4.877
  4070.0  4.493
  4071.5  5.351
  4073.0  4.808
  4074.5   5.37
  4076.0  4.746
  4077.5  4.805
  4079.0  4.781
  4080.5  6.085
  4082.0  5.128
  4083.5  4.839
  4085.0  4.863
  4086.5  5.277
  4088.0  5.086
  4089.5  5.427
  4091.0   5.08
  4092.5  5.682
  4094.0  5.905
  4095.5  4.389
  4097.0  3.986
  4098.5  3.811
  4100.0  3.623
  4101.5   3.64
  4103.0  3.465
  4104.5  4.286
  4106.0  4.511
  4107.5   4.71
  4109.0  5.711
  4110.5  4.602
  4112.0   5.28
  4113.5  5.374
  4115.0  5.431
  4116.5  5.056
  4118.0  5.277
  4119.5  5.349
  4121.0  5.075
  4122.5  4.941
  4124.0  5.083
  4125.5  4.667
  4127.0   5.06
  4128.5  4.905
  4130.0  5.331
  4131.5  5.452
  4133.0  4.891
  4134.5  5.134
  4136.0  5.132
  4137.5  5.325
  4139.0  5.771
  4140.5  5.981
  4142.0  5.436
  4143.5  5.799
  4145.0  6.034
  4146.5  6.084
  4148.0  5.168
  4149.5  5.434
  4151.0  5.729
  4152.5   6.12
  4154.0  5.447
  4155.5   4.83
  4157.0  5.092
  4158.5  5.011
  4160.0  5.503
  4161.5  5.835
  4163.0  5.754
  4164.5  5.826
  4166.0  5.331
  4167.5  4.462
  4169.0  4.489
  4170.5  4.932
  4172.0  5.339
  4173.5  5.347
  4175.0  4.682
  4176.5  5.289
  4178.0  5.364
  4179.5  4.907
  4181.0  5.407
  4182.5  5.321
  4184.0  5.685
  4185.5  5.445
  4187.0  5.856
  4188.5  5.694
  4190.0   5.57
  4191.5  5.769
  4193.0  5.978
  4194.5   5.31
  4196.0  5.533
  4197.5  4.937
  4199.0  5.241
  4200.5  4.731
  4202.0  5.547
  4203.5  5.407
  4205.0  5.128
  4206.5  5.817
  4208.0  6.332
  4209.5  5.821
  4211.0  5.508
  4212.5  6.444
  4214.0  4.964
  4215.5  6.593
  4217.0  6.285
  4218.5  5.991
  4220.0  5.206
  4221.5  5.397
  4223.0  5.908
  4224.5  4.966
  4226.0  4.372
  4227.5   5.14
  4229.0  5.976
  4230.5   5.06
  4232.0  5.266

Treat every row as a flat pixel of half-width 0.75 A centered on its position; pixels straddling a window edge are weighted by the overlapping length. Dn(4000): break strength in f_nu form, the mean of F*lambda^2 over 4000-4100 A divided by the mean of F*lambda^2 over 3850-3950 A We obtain 1.6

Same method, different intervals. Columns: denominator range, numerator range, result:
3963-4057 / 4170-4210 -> 1.21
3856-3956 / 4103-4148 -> 1.63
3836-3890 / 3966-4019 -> 1.41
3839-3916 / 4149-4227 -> 1.72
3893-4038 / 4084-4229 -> 1.38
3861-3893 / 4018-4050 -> 1.71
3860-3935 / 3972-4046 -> 1.53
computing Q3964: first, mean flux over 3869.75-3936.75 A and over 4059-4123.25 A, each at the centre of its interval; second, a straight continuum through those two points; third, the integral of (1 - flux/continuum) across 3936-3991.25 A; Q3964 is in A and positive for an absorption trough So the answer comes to 4.4 A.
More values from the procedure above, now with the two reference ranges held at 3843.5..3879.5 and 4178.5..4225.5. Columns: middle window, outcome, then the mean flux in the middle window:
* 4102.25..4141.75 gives 0.54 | 5.07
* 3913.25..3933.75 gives 3.48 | 3.39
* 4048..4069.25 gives -1.87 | 5.23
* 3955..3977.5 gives 6.88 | 3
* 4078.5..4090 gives -0.58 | 5.19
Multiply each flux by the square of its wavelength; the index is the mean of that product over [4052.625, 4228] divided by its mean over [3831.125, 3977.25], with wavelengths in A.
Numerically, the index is 1.73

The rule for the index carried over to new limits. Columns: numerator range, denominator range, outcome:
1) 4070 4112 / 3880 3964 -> 1.48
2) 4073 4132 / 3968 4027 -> 1.06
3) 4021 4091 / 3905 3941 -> 1.65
